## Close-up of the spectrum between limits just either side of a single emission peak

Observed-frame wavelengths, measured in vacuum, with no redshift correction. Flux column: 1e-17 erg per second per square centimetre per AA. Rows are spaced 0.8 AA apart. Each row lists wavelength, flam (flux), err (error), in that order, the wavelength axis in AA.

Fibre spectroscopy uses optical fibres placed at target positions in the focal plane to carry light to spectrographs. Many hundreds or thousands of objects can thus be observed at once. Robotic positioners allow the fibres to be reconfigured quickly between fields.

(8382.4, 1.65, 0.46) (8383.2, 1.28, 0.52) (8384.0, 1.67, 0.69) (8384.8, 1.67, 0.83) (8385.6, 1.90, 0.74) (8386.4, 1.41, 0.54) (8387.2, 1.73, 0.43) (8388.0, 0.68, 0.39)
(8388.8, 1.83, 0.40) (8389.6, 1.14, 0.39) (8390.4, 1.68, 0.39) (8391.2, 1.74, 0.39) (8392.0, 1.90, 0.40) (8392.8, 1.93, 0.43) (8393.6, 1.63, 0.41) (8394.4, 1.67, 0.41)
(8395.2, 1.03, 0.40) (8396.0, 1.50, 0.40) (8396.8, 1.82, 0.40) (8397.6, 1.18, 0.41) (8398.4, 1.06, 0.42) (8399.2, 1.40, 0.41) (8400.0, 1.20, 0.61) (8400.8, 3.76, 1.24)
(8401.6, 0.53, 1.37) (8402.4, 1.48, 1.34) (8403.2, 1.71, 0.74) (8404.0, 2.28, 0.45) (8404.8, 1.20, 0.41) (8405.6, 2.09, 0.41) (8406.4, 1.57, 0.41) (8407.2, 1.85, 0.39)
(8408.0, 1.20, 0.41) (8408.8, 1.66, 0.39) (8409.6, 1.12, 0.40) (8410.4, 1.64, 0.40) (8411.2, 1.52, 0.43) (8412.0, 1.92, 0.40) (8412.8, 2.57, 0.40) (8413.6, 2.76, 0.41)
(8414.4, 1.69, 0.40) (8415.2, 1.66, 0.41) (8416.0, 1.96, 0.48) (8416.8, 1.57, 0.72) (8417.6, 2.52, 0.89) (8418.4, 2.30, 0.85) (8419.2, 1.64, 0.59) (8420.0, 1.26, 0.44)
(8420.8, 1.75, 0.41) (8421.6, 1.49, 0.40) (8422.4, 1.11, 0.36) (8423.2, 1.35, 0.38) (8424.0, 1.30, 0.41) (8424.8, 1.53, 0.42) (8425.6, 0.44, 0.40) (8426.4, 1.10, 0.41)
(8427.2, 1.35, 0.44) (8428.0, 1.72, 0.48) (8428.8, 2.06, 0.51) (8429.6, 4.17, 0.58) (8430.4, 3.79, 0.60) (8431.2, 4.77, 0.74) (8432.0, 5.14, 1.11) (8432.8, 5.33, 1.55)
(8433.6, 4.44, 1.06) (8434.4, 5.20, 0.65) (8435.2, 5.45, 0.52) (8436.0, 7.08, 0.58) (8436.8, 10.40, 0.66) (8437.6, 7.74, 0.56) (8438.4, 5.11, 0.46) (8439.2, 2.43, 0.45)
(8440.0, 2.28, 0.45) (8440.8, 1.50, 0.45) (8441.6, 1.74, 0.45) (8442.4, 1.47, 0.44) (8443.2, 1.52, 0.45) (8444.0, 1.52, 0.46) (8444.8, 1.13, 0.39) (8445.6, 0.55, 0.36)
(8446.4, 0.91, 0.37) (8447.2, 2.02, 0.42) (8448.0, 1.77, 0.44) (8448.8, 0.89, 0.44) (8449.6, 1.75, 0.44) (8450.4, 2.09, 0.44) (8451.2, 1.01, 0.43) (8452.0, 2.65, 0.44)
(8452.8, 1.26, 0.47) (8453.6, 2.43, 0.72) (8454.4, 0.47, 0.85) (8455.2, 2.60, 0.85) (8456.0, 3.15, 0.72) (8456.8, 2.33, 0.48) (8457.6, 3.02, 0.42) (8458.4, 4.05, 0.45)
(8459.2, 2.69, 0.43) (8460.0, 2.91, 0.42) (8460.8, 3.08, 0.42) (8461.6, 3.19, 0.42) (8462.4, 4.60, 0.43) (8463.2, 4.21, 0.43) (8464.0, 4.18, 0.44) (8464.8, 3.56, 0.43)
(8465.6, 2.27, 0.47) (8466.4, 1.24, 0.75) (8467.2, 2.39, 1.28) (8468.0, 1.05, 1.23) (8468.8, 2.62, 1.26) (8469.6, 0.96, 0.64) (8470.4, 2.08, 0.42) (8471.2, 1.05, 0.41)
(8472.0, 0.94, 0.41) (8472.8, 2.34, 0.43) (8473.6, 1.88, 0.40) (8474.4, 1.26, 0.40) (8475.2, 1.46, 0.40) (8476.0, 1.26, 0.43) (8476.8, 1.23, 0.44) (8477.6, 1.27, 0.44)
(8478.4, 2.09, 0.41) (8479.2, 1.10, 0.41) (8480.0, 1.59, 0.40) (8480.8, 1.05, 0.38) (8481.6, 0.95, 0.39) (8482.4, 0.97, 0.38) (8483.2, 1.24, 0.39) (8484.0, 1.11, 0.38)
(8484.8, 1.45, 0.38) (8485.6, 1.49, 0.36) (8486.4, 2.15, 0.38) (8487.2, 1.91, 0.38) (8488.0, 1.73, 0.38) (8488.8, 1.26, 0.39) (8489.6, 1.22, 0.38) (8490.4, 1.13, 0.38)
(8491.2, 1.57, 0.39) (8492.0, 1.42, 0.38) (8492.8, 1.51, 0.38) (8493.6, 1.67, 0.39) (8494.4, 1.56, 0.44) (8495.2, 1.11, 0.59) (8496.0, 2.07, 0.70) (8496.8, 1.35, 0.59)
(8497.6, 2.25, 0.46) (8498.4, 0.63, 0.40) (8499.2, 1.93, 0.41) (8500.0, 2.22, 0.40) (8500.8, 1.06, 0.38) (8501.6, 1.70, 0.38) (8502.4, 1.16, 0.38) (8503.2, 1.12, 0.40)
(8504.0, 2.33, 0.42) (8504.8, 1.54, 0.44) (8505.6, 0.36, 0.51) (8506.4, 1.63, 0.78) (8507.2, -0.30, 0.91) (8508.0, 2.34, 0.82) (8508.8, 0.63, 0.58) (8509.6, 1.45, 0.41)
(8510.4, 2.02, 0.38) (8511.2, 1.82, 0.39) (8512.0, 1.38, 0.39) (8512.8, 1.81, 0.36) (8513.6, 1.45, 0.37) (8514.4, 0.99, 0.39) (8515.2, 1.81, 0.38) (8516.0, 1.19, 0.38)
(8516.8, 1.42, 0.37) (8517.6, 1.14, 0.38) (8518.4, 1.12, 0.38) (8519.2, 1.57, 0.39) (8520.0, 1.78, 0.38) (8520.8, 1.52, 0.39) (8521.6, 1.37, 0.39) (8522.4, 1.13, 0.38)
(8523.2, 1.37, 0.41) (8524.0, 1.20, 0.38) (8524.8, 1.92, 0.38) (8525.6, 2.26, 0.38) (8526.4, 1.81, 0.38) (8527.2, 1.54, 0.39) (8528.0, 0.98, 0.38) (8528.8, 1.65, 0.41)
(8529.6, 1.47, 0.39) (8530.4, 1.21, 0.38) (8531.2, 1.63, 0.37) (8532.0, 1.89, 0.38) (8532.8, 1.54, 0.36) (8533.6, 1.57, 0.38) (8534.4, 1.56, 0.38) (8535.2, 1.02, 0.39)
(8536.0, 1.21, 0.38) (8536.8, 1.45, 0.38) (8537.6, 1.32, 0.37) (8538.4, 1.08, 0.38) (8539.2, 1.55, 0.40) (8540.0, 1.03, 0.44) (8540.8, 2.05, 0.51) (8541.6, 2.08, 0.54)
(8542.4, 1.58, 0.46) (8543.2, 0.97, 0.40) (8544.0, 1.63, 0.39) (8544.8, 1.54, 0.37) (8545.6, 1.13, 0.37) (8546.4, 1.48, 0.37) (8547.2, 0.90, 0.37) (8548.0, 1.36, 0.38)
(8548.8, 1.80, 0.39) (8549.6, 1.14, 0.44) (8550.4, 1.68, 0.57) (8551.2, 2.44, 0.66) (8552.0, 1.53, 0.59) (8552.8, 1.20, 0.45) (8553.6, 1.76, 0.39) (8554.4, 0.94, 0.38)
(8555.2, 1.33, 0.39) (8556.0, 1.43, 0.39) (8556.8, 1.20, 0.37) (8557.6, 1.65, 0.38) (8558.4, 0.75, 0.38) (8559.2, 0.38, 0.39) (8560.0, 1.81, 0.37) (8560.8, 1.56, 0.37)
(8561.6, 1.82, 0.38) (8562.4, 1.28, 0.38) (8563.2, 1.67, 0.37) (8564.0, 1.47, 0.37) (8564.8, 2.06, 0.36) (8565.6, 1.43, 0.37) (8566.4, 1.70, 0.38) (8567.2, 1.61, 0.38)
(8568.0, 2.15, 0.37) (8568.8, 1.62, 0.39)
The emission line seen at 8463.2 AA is [N II] 6583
